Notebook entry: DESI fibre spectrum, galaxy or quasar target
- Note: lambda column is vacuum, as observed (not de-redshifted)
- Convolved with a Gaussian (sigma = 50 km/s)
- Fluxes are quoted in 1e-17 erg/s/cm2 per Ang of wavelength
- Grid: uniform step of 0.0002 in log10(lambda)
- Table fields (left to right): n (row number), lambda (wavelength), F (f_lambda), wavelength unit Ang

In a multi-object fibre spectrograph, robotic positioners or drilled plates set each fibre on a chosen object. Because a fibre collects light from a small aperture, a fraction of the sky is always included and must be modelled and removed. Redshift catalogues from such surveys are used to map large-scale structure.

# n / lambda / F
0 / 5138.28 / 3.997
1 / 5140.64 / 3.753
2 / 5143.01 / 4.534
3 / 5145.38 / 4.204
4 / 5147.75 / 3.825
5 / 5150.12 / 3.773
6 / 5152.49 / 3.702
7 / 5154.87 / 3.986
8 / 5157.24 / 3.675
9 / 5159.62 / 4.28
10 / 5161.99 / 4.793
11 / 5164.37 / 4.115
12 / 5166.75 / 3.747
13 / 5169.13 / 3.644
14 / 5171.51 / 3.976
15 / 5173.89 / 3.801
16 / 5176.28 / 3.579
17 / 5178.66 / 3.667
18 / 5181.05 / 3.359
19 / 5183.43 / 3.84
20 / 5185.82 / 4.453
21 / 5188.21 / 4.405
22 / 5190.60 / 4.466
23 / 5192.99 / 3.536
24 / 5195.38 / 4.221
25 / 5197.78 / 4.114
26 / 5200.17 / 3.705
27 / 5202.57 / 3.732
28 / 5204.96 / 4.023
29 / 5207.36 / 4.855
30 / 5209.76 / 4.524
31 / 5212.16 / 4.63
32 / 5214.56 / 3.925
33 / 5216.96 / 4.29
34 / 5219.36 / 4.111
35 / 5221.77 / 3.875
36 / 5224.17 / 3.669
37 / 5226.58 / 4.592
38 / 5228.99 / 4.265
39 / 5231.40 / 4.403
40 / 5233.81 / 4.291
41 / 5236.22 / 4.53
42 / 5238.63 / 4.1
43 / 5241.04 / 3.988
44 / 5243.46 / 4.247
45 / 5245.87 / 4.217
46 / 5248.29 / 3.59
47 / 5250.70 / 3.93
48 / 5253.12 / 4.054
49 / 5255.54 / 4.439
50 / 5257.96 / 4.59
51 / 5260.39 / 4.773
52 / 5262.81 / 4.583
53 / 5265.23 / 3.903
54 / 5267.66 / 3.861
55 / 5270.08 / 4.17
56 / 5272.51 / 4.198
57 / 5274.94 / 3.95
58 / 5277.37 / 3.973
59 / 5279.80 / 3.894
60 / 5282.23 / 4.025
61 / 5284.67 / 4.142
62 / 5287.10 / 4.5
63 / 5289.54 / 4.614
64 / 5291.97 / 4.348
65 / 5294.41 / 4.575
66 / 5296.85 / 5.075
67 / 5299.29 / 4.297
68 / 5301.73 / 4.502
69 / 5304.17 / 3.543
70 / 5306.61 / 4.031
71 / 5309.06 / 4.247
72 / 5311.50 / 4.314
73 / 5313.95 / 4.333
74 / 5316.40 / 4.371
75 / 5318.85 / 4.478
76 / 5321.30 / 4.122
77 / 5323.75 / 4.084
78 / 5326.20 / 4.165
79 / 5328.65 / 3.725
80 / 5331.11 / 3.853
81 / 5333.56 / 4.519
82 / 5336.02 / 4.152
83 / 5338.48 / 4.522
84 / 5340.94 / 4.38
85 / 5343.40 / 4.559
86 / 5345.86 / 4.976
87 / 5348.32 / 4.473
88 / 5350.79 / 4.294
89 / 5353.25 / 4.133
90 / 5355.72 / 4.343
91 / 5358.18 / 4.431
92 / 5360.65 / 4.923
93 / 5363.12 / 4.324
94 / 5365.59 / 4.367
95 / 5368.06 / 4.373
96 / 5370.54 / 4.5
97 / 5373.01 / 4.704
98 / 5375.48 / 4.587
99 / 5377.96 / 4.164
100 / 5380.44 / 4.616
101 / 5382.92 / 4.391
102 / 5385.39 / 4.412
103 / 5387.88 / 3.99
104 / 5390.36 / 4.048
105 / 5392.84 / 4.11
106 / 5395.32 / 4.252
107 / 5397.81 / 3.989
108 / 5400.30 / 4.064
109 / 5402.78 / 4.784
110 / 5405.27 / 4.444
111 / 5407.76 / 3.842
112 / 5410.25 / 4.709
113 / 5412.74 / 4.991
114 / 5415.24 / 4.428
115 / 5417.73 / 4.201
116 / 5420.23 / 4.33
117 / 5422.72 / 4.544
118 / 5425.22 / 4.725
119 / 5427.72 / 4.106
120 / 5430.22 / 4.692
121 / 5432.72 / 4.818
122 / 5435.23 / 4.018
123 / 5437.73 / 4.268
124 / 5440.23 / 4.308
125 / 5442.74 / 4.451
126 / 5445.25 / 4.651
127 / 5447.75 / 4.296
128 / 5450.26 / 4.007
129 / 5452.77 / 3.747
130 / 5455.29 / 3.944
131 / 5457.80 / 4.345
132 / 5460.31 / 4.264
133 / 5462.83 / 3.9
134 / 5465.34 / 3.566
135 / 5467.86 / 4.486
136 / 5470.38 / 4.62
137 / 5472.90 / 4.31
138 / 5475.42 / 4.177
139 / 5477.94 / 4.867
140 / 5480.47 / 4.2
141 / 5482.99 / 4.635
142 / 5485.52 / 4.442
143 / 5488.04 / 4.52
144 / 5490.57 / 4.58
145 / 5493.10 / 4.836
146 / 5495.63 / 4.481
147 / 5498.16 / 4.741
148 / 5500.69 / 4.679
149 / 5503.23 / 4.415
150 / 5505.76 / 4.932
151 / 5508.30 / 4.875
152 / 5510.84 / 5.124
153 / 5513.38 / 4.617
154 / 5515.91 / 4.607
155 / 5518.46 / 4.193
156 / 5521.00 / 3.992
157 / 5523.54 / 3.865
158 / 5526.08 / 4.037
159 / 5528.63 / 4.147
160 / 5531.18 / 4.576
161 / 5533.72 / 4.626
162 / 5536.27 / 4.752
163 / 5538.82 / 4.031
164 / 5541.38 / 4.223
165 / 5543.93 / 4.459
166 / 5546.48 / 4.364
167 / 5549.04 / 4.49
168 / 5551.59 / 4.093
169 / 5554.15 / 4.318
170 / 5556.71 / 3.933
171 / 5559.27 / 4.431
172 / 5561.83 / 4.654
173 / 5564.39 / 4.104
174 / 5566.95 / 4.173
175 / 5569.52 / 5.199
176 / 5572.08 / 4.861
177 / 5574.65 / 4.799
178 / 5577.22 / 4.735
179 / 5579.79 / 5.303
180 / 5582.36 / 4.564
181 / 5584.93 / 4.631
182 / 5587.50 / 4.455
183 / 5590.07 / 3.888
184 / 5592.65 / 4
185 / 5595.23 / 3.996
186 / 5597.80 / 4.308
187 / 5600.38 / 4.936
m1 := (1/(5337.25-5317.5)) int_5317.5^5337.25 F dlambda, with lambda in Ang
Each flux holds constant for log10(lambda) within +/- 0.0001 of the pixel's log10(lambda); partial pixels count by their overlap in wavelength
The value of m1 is 4.14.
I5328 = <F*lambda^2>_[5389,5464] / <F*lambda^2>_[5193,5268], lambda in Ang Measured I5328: 1.1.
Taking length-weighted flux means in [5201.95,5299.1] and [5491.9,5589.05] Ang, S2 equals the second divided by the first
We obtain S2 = 1.1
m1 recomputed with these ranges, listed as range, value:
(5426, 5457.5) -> 4.28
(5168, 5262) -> 4.12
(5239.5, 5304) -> 4.24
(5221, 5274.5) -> 4.19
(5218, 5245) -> 4.19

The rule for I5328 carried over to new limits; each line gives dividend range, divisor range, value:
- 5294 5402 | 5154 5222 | 1.14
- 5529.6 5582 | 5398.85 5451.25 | 1.07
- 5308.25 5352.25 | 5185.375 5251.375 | 1.08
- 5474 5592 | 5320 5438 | 1.09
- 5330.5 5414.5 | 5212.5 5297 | 1.09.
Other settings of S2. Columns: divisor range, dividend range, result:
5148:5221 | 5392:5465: 1.07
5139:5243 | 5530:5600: 1.09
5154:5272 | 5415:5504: 1.06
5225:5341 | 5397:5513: 1.04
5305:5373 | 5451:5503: 1.01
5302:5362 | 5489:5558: 1.03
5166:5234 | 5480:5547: 1.11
